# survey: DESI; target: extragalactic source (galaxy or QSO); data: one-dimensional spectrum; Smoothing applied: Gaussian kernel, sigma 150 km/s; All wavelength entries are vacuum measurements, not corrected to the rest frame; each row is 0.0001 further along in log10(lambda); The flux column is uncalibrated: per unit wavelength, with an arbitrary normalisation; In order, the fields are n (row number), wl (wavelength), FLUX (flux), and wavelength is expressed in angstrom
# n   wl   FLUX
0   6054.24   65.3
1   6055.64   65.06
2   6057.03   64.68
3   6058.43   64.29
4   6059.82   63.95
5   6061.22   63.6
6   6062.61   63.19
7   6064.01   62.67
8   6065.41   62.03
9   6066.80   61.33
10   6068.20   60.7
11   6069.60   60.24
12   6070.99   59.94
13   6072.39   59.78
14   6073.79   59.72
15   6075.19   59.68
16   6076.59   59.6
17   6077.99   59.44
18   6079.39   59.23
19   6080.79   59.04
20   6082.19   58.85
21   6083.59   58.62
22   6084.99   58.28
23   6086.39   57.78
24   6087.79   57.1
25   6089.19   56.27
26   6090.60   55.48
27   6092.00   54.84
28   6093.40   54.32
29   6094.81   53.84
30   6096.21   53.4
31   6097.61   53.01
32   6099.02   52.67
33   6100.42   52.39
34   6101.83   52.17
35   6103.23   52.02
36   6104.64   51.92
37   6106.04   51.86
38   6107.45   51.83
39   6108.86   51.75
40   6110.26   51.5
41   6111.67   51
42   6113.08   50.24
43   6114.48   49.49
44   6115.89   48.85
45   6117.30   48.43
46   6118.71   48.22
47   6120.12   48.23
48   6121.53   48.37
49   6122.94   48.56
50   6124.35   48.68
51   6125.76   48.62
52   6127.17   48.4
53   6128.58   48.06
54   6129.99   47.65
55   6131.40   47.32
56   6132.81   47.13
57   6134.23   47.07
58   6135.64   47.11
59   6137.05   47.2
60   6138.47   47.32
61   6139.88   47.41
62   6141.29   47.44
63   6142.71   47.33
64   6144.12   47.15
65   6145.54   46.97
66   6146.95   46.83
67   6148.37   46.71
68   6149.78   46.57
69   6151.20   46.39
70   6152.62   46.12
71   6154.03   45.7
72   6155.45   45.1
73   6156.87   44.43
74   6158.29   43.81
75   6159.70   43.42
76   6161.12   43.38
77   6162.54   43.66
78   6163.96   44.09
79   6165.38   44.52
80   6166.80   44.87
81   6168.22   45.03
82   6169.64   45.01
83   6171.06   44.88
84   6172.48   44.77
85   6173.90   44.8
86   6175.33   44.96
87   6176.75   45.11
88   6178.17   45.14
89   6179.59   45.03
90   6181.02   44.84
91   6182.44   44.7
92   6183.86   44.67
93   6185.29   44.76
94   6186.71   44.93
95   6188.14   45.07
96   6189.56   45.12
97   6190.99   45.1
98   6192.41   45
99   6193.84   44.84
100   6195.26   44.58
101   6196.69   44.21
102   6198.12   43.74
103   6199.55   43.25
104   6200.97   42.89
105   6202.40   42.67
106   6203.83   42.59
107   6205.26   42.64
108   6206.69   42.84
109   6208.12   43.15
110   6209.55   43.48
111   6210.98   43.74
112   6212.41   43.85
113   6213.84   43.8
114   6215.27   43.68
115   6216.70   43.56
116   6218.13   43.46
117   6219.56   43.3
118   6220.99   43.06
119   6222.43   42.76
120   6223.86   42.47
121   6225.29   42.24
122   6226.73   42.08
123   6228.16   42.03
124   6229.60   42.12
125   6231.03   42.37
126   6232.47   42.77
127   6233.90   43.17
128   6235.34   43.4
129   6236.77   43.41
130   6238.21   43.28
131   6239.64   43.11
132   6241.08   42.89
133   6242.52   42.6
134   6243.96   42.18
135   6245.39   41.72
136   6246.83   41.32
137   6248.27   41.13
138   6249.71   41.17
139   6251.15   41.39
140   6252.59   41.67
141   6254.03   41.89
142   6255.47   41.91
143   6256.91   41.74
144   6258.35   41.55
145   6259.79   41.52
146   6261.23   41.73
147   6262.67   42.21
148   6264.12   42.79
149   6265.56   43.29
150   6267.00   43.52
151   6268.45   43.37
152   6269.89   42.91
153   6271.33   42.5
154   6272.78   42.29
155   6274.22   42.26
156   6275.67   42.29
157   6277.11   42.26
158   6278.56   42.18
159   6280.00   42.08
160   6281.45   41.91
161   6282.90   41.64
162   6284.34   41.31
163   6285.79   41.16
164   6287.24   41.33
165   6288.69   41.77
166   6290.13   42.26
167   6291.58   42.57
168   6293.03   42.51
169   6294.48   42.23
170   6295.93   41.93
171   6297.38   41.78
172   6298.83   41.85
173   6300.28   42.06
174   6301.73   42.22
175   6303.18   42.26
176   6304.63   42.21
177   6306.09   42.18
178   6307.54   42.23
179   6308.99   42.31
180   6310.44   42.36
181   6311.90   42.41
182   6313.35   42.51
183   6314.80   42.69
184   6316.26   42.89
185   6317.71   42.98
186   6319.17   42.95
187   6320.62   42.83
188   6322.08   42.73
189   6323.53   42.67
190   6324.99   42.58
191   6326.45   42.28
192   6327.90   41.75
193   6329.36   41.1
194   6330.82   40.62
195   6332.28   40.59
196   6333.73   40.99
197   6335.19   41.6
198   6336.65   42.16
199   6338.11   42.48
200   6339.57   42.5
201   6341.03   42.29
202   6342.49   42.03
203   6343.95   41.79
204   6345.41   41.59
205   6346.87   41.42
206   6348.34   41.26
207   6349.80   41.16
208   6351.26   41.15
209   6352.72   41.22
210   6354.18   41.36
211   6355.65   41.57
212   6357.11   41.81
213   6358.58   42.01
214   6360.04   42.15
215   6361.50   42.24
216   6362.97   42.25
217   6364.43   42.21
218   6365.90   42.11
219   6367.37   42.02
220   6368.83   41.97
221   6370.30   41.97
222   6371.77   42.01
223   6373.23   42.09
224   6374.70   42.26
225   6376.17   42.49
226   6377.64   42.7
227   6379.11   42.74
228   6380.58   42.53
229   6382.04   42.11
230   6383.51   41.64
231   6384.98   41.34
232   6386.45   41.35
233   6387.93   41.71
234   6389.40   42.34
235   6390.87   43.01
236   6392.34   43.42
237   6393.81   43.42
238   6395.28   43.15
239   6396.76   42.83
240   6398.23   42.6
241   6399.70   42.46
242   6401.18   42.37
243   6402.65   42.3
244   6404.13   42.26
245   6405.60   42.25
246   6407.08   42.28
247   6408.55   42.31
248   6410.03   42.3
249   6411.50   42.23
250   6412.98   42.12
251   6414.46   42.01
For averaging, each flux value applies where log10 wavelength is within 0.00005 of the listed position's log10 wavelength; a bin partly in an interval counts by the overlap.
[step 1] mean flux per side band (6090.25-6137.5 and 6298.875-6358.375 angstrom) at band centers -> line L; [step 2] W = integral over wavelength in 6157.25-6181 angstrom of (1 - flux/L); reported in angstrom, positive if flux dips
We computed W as 1.8 angstrom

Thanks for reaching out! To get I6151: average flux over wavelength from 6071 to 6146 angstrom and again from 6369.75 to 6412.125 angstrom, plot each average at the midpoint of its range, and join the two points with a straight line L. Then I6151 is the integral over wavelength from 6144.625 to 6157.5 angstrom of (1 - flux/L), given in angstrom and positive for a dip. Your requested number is 1.2 angstrom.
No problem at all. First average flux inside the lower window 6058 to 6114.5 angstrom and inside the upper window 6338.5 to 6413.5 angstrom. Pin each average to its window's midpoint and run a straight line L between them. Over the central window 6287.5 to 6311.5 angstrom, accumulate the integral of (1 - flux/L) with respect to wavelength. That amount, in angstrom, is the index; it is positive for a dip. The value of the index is 2.0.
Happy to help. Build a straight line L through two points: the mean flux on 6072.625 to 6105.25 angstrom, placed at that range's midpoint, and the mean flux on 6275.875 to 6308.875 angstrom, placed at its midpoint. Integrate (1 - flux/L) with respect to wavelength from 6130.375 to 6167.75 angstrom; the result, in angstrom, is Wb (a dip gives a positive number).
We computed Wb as 4.31 angstrom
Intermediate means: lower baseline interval 56.1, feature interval 46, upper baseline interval 42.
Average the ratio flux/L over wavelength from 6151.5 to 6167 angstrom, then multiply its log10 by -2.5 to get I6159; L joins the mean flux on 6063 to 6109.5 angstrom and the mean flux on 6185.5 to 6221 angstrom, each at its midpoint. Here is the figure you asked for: 0.10 mag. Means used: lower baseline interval 56.8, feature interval 44.5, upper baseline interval 43.8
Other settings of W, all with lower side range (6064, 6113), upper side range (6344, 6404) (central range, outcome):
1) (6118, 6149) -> 3.7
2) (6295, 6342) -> 2.8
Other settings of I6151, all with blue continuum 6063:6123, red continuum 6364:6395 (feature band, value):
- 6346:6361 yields 0.7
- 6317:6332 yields 0.9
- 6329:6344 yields 0.9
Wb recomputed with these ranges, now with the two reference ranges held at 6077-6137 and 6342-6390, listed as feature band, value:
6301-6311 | 0.5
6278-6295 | 1.2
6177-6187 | 0.9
